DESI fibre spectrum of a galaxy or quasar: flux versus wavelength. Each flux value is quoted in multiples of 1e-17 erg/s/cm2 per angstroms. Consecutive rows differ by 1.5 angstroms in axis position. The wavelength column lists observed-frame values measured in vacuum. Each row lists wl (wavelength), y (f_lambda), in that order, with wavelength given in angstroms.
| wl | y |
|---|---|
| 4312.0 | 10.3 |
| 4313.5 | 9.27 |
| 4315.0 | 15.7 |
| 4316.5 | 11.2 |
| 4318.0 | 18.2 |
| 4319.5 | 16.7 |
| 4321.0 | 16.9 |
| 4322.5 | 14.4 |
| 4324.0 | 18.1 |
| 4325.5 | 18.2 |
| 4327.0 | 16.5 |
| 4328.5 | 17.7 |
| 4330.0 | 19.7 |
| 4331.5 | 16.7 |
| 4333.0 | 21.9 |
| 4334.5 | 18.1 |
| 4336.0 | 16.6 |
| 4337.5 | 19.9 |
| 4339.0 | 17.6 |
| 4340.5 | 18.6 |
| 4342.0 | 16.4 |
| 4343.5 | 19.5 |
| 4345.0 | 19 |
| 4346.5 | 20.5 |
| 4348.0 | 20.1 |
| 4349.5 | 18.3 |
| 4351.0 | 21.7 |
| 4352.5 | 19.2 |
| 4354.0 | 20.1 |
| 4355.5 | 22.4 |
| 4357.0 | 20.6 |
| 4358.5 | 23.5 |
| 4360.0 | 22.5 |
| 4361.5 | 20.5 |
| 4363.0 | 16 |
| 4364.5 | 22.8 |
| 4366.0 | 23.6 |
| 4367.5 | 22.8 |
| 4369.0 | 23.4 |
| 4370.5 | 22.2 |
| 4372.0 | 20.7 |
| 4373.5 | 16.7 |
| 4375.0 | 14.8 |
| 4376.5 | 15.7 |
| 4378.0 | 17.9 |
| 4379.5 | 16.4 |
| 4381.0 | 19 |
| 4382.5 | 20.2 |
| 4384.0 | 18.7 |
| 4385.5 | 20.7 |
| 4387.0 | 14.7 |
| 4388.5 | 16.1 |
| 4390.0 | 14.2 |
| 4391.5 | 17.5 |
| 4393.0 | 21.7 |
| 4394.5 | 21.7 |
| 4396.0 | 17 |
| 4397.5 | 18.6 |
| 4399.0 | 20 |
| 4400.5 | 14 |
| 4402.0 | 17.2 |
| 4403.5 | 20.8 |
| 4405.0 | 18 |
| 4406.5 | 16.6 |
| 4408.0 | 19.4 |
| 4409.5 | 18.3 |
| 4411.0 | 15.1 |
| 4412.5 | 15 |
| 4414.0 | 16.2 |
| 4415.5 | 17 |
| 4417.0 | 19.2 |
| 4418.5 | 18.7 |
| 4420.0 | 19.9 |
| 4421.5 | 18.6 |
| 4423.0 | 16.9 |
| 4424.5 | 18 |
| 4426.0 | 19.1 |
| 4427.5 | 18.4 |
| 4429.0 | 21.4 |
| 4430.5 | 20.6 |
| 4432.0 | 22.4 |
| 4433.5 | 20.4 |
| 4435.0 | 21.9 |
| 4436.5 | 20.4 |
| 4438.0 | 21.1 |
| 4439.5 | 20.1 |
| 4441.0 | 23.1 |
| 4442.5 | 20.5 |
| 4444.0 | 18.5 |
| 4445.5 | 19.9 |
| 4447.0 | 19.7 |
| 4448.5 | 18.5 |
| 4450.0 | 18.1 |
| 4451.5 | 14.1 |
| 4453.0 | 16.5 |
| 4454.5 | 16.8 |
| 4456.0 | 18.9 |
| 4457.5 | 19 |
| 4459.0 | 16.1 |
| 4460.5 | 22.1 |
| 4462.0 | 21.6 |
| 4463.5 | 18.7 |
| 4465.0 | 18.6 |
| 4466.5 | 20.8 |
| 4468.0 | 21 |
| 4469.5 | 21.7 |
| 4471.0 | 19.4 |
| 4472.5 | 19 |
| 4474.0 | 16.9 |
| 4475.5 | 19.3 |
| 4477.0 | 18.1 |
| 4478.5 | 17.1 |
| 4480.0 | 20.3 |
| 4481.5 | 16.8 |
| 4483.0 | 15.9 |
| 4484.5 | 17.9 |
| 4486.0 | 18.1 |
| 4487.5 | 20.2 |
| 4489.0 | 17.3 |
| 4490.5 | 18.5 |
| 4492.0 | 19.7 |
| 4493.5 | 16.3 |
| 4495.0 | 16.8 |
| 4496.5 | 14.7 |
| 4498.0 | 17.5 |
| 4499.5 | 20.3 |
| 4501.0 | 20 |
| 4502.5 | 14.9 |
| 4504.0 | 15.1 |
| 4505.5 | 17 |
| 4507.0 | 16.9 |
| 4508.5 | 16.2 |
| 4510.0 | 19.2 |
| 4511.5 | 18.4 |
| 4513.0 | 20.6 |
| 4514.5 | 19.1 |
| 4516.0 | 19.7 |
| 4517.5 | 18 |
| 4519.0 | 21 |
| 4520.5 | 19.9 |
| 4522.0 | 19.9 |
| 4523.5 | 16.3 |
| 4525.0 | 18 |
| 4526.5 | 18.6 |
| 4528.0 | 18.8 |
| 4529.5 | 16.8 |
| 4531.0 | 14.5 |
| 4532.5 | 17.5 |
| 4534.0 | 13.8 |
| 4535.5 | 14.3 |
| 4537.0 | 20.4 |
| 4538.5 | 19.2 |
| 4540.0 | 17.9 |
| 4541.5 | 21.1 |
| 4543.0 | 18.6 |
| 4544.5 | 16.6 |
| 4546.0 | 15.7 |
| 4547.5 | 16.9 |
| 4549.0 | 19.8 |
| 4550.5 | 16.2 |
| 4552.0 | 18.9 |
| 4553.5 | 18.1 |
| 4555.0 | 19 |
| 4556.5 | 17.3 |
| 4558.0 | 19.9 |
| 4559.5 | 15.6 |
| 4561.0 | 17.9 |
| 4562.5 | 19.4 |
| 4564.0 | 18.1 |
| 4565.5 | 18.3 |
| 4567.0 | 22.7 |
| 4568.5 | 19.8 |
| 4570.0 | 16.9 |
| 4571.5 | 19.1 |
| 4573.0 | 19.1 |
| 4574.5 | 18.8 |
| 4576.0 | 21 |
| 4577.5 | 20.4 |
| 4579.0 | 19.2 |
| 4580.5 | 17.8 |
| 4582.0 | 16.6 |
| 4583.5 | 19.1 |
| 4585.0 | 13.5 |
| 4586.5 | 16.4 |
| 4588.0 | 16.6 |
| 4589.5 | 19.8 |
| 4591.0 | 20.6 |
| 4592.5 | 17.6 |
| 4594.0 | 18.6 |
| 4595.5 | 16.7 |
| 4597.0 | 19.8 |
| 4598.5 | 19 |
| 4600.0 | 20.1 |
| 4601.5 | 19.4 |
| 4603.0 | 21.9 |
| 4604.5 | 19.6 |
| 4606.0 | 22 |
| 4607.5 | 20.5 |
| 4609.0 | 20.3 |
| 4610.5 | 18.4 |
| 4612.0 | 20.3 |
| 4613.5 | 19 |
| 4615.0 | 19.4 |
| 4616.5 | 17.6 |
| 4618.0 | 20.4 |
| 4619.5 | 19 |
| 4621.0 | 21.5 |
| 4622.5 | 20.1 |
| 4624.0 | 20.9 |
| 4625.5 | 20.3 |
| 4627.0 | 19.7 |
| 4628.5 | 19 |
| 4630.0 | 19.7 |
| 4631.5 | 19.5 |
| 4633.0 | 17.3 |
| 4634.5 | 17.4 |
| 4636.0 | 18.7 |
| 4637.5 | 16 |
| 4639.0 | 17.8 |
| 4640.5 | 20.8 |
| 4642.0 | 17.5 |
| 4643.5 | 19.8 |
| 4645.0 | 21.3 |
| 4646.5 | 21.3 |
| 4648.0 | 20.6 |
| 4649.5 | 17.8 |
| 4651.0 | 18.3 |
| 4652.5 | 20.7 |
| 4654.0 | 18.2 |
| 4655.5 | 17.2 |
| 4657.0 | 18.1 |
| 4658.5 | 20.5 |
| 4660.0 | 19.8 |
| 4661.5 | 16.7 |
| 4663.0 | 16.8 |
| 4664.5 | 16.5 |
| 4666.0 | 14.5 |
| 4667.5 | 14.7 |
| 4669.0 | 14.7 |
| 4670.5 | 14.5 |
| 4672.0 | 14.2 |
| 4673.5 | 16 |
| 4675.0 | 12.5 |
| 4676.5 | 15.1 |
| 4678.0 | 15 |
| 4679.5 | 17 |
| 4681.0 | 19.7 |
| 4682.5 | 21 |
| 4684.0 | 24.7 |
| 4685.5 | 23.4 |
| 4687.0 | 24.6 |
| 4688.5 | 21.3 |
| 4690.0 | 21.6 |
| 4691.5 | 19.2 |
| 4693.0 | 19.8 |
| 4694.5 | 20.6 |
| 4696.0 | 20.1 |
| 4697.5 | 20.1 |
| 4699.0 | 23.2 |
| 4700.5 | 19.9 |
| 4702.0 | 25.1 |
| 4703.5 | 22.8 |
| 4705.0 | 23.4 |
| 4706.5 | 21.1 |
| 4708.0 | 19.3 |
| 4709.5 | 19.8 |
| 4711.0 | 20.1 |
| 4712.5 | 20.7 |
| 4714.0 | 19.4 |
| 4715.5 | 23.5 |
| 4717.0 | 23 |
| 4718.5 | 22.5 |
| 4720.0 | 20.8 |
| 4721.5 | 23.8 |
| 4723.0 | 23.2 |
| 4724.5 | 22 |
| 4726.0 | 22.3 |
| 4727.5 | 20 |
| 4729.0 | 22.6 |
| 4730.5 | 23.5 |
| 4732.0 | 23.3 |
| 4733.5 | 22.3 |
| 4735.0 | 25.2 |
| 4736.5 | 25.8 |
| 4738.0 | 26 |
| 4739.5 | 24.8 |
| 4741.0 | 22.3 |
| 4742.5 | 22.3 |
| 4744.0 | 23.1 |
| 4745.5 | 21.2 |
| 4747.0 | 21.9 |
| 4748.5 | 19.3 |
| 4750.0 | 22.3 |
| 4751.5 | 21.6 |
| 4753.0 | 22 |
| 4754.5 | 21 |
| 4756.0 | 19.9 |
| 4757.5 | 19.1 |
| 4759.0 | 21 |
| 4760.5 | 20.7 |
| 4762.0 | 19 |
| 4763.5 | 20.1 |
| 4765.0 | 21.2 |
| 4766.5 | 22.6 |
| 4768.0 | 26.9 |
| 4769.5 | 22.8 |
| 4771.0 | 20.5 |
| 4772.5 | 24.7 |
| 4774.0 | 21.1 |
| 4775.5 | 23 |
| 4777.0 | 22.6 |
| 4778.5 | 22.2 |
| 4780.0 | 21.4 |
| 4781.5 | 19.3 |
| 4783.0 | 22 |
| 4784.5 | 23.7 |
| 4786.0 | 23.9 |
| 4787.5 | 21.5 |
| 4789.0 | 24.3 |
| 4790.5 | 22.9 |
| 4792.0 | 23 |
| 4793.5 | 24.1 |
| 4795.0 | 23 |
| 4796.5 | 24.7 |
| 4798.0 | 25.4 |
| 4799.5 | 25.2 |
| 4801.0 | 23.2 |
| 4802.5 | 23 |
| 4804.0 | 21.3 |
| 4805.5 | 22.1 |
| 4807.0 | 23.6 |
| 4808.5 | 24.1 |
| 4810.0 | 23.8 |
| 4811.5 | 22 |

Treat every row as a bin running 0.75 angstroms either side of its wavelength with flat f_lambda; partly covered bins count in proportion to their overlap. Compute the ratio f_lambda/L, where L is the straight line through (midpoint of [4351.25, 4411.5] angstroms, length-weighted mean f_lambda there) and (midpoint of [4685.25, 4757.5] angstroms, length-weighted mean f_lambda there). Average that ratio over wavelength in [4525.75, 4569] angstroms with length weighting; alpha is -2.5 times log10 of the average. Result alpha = 0.14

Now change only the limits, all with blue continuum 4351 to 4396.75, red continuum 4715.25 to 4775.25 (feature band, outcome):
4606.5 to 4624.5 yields 0.08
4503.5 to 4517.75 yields 0.14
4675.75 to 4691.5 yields 0.08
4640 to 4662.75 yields 0.13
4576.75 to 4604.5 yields 0.14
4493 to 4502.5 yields 0.17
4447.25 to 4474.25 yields 0.07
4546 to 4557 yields 0.16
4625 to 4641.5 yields 0.15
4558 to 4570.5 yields 0.12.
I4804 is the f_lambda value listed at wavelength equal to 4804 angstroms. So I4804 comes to 21.3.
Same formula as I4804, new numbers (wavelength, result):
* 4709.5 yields 19.8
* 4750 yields 22.3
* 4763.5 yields 20.1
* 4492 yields 19.7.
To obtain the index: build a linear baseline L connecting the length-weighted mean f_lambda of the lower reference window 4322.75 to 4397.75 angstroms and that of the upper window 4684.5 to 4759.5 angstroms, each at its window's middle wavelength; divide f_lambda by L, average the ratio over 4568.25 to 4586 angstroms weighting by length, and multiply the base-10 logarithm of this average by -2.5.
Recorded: 0.14 mag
